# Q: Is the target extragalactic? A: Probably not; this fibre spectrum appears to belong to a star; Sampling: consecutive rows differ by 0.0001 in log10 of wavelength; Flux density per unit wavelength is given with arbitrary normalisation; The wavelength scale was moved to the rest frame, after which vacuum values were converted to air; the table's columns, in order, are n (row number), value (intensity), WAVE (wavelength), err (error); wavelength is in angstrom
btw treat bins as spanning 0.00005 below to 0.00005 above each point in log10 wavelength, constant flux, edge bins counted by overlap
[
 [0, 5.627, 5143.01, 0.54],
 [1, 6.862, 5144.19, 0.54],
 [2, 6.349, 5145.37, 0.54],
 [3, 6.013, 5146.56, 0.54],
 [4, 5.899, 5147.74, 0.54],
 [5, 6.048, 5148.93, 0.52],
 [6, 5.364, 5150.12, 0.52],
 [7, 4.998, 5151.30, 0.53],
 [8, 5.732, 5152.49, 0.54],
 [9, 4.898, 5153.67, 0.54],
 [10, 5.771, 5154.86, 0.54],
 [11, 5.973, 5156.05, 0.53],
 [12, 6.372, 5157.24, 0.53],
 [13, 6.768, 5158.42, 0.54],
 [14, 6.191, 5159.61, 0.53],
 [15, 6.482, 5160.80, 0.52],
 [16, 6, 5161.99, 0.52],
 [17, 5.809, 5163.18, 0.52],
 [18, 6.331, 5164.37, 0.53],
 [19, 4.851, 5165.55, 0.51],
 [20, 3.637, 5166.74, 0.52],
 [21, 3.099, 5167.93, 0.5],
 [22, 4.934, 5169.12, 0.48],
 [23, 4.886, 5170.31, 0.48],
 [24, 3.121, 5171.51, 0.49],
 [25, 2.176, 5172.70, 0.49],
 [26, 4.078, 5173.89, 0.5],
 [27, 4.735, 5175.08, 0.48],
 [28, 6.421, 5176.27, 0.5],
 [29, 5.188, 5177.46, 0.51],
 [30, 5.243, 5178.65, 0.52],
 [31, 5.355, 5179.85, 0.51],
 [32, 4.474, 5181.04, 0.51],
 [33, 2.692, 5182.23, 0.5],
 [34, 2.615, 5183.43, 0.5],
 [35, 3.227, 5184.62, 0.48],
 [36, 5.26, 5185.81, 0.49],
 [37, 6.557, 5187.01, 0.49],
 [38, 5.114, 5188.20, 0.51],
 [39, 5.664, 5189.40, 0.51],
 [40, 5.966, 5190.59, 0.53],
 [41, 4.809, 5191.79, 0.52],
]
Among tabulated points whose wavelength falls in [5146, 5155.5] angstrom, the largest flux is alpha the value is 6.048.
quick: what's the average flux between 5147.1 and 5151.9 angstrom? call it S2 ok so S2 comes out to 5.58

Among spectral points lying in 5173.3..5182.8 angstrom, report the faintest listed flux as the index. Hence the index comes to 2.692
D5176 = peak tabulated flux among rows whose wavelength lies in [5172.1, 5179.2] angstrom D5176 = 6.421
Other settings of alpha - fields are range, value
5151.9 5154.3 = 5.732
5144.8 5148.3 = 6.349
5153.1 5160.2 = 6.768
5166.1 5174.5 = 4.934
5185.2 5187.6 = 6.557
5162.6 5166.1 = 6.331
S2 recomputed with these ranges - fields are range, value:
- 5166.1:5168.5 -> 3.4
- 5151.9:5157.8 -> 5.74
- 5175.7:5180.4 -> 5.55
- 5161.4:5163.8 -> 5.9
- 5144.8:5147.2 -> 6.17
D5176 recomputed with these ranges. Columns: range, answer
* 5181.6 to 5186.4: 5.26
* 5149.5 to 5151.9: 5.364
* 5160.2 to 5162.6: 6.482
